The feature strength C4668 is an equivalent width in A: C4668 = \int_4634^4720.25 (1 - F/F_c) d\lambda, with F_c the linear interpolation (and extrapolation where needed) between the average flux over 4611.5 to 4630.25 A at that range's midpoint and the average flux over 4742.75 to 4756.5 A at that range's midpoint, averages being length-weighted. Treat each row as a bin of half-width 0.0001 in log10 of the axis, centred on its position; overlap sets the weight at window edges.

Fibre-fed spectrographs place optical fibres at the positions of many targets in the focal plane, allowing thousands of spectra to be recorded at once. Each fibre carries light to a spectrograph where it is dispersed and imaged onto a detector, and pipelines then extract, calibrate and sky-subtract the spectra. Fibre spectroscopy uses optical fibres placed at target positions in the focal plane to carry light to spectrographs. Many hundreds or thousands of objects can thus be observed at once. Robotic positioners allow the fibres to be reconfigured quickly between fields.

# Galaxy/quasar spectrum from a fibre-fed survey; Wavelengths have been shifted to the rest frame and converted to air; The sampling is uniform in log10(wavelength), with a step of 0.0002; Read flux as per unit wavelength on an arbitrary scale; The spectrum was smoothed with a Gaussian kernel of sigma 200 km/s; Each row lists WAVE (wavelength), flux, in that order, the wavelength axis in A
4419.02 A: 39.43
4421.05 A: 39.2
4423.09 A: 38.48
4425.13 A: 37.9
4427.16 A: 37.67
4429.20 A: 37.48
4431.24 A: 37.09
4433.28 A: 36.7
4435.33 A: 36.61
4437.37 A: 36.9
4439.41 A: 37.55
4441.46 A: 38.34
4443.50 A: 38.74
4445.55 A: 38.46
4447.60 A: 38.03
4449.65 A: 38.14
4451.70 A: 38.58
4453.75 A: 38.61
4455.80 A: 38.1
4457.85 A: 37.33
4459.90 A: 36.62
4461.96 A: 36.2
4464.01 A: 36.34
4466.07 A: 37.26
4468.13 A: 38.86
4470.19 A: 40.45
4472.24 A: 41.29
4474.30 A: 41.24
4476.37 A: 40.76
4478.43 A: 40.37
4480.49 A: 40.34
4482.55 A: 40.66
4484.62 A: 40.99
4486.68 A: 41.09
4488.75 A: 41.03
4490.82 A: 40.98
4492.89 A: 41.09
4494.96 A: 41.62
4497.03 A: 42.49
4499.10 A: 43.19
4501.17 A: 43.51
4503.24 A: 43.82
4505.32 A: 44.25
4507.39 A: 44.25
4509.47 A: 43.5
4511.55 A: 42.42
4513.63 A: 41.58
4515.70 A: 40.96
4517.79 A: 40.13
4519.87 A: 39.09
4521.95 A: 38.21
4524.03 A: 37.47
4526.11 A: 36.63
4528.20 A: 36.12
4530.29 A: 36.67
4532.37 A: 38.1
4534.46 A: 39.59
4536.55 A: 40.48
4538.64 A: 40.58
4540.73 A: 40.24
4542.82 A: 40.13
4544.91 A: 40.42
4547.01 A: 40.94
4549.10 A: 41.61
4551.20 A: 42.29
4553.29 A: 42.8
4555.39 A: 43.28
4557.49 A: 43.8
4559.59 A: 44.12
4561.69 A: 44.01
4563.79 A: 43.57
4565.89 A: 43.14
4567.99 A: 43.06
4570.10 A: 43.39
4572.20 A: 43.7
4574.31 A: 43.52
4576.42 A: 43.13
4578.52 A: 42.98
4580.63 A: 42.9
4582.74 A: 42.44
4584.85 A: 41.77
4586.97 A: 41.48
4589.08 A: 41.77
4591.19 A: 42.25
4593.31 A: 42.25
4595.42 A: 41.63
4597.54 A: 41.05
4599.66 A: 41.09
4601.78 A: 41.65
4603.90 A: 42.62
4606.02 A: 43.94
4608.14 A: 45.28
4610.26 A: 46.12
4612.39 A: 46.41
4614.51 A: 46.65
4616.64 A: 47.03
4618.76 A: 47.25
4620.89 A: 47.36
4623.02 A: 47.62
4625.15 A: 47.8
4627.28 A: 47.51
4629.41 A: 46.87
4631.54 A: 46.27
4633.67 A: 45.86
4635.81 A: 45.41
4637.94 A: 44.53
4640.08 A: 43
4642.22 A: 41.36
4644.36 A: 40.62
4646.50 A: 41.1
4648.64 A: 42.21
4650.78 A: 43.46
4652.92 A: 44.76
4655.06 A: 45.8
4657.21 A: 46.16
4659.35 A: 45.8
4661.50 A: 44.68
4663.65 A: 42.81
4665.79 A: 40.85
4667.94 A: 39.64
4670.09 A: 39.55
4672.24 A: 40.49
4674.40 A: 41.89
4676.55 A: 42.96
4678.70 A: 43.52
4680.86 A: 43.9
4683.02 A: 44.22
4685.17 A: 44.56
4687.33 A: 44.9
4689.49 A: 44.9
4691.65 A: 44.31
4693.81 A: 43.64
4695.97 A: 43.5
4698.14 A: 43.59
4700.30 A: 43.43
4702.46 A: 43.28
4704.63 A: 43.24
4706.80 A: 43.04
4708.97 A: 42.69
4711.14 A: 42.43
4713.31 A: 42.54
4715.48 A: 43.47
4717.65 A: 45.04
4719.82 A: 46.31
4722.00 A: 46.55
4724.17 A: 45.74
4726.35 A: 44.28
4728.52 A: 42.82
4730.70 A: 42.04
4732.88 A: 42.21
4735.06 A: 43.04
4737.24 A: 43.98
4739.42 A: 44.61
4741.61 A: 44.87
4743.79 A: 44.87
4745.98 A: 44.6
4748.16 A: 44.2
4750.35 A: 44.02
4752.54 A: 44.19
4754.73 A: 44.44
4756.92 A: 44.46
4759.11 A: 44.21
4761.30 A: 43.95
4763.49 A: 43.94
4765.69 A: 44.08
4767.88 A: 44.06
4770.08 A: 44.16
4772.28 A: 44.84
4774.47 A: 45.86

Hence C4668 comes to 4.9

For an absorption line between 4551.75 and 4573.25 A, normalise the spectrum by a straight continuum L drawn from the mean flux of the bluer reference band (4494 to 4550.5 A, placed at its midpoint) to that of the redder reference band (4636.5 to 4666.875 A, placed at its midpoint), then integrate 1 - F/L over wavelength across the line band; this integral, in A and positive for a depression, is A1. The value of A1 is -1.0 A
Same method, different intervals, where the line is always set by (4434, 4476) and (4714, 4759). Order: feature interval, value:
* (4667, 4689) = 0.2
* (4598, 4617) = -1.3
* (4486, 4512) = -2.3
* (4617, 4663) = -3.1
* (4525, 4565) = -0.7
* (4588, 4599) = -0.2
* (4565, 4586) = -1.1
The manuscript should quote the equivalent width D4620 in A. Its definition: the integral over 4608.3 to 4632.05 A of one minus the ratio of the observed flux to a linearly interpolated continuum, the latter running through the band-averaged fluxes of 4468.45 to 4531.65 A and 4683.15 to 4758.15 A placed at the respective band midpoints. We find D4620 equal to -2.4 A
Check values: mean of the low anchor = 40.8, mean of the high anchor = 44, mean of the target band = 46.9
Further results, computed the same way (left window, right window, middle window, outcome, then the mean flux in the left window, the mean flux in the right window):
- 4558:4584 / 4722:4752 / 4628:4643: -0.44 A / 43.3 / 44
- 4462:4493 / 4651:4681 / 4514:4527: 0.57 A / 40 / 43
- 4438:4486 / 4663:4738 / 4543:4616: -3.42 A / 38.8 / 43.3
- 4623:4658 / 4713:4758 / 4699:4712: 0.39 A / 44.6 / 44.2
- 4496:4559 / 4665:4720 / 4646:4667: -0.57 A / 41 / 43.1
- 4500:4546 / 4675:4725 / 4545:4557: -0.34 A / 40.4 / 44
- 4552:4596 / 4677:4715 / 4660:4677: 0.70 A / 42.9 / 43.6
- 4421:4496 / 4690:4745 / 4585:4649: -3.50 A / 38.8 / 43.8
